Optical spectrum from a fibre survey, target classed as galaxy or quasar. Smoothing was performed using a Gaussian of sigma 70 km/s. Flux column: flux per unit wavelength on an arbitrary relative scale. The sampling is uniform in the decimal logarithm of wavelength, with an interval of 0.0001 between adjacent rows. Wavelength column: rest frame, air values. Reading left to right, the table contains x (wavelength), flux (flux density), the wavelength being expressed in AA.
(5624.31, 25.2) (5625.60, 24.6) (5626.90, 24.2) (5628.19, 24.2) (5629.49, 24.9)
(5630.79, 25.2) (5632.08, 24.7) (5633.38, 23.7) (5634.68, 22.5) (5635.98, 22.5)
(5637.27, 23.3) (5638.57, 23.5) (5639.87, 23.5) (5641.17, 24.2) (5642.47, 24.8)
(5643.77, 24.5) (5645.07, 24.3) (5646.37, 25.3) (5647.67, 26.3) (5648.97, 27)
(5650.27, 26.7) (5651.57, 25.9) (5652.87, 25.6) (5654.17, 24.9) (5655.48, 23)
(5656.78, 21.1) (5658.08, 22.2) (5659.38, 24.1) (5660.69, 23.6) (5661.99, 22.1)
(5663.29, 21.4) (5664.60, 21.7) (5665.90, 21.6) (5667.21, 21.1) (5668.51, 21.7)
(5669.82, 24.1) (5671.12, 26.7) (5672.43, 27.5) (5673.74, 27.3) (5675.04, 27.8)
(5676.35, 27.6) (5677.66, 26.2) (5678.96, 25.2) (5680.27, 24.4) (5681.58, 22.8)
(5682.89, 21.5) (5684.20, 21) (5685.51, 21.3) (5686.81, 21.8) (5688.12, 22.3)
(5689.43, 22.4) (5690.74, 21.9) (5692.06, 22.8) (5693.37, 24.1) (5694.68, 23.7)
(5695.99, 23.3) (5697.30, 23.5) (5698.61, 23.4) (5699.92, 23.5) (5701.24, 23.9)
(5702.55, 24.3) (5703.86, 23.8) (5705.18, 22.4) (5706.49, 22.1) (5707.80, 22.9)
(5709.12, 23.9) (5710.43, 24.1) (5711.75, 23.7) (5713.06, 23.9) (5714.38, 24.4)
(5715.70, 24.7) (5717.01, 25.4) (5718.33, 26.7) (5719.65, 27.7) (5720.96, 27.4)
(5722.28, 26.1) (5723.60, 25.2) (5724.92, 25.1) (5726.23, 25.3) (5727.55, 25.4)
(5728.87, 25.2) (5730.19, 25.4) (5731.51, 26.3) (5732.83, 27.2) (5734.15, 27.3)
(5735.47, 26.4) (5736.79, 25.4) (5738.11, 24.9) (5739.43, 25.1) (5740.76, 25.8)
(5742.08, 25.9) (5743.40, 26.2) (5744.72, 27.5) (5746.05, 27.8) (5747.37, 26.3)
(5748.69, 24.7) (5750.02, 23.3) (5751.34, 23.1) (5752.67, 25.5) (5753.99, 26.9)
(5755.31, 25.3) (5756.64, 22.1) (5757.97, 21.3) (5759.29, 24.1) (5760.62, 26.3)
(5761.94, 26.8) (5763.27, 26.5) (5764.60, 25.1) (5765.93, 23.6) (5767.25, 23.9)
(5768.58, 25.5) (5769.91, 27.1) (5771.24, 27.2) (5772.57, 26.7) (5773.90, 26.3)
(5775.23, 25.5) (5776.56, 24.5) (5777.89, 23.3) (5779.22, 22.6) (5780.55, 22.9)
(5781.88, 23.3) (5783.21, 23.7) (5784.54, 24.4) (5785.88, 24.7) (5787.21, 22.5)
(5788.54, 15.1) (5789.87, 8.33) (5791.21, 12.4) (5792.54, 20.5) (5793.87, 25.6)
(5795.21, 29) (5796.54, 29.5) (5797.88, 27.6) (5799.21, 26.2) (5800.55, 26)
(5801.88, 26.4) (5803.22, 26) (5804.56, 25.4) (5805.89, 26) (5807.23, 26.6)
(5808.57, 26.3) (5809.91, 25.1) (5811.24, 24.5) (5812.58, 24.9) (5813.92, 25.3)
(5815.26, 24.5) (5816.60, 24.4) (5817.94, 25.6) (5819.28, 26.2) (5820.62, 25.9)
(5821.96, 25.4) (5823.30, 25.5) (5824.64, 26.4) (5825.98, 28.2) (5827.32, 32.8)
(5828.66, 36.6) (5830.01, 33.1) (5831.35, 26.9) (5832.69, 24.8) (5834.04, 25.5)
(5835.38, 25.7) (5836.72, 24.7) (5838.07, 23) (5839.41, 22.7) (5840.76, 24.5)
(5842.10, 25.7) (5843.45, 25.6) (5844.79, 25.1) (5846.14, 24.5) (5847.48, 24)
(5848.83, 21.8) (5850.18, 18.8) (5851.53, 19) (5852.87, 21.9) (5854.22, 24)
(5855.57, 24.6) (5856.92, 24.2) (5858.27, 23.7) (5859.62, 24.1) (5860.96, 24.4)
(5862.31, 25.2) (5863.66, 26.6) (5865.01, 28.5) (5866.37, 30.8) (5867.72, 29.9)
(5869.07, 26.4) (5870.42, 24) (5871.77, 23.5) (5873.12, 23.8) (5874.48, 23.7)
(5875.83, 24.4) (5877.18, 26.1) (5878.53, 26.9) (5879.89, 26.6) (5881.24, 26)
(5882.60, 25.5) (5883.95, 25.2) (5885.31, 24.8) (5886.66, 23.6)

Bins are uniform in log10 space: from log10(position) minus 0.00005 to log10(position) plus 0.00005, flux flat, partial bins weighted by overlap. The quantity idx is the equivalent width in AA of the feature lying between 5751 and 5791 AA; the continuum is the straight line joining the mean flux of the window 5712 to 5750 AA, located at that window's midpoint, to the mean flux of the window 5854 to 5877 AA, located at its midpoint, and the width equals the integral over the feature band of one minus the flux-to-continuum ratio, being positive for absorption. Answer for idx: 3.2 AA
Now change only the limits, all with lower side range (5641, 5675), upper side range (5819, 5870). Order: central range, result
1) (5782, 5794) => 2.69 AA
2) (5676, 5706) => 1.47 AA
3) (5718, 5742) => -1.14 AA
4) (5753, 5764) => 0.04 AA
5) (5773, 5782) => 0.36 AA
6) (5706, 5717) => 0.37 AA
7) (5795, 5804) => -0.64 AA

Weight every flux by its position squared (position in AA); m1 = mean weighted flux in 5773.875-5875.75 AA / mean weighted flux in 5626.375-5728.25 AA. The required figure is 1.1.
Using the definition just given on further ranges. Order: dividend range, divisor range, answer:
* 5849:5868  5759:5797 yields 1.07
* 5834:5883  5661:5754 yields 1.06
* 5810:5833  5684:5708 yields 1.24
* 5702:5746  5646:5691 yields 1.08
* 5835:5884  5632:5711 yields 1.11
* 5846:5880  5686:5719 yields 1.11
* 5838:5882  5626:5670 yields 1.12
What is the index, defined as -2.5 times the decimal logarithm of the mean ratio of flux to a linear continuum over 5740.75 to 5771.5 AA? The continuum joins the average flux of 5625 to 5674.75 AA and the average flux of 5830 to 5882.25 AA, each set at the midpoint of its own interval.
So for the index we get -0.03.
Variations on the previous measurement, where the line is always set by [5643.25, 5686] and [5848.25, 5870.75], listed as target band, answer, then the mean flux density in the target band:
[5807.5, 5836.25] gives -0.097 mag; 26.8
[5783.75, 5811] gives 0.035 mag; 23.7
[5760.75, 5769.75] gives -0.044 mag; 25.4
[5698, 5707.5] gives 0.042 mag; 23.3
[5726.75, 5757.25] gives -0.055 mag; 25.6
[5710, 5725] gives -0.048 mag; 25.4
